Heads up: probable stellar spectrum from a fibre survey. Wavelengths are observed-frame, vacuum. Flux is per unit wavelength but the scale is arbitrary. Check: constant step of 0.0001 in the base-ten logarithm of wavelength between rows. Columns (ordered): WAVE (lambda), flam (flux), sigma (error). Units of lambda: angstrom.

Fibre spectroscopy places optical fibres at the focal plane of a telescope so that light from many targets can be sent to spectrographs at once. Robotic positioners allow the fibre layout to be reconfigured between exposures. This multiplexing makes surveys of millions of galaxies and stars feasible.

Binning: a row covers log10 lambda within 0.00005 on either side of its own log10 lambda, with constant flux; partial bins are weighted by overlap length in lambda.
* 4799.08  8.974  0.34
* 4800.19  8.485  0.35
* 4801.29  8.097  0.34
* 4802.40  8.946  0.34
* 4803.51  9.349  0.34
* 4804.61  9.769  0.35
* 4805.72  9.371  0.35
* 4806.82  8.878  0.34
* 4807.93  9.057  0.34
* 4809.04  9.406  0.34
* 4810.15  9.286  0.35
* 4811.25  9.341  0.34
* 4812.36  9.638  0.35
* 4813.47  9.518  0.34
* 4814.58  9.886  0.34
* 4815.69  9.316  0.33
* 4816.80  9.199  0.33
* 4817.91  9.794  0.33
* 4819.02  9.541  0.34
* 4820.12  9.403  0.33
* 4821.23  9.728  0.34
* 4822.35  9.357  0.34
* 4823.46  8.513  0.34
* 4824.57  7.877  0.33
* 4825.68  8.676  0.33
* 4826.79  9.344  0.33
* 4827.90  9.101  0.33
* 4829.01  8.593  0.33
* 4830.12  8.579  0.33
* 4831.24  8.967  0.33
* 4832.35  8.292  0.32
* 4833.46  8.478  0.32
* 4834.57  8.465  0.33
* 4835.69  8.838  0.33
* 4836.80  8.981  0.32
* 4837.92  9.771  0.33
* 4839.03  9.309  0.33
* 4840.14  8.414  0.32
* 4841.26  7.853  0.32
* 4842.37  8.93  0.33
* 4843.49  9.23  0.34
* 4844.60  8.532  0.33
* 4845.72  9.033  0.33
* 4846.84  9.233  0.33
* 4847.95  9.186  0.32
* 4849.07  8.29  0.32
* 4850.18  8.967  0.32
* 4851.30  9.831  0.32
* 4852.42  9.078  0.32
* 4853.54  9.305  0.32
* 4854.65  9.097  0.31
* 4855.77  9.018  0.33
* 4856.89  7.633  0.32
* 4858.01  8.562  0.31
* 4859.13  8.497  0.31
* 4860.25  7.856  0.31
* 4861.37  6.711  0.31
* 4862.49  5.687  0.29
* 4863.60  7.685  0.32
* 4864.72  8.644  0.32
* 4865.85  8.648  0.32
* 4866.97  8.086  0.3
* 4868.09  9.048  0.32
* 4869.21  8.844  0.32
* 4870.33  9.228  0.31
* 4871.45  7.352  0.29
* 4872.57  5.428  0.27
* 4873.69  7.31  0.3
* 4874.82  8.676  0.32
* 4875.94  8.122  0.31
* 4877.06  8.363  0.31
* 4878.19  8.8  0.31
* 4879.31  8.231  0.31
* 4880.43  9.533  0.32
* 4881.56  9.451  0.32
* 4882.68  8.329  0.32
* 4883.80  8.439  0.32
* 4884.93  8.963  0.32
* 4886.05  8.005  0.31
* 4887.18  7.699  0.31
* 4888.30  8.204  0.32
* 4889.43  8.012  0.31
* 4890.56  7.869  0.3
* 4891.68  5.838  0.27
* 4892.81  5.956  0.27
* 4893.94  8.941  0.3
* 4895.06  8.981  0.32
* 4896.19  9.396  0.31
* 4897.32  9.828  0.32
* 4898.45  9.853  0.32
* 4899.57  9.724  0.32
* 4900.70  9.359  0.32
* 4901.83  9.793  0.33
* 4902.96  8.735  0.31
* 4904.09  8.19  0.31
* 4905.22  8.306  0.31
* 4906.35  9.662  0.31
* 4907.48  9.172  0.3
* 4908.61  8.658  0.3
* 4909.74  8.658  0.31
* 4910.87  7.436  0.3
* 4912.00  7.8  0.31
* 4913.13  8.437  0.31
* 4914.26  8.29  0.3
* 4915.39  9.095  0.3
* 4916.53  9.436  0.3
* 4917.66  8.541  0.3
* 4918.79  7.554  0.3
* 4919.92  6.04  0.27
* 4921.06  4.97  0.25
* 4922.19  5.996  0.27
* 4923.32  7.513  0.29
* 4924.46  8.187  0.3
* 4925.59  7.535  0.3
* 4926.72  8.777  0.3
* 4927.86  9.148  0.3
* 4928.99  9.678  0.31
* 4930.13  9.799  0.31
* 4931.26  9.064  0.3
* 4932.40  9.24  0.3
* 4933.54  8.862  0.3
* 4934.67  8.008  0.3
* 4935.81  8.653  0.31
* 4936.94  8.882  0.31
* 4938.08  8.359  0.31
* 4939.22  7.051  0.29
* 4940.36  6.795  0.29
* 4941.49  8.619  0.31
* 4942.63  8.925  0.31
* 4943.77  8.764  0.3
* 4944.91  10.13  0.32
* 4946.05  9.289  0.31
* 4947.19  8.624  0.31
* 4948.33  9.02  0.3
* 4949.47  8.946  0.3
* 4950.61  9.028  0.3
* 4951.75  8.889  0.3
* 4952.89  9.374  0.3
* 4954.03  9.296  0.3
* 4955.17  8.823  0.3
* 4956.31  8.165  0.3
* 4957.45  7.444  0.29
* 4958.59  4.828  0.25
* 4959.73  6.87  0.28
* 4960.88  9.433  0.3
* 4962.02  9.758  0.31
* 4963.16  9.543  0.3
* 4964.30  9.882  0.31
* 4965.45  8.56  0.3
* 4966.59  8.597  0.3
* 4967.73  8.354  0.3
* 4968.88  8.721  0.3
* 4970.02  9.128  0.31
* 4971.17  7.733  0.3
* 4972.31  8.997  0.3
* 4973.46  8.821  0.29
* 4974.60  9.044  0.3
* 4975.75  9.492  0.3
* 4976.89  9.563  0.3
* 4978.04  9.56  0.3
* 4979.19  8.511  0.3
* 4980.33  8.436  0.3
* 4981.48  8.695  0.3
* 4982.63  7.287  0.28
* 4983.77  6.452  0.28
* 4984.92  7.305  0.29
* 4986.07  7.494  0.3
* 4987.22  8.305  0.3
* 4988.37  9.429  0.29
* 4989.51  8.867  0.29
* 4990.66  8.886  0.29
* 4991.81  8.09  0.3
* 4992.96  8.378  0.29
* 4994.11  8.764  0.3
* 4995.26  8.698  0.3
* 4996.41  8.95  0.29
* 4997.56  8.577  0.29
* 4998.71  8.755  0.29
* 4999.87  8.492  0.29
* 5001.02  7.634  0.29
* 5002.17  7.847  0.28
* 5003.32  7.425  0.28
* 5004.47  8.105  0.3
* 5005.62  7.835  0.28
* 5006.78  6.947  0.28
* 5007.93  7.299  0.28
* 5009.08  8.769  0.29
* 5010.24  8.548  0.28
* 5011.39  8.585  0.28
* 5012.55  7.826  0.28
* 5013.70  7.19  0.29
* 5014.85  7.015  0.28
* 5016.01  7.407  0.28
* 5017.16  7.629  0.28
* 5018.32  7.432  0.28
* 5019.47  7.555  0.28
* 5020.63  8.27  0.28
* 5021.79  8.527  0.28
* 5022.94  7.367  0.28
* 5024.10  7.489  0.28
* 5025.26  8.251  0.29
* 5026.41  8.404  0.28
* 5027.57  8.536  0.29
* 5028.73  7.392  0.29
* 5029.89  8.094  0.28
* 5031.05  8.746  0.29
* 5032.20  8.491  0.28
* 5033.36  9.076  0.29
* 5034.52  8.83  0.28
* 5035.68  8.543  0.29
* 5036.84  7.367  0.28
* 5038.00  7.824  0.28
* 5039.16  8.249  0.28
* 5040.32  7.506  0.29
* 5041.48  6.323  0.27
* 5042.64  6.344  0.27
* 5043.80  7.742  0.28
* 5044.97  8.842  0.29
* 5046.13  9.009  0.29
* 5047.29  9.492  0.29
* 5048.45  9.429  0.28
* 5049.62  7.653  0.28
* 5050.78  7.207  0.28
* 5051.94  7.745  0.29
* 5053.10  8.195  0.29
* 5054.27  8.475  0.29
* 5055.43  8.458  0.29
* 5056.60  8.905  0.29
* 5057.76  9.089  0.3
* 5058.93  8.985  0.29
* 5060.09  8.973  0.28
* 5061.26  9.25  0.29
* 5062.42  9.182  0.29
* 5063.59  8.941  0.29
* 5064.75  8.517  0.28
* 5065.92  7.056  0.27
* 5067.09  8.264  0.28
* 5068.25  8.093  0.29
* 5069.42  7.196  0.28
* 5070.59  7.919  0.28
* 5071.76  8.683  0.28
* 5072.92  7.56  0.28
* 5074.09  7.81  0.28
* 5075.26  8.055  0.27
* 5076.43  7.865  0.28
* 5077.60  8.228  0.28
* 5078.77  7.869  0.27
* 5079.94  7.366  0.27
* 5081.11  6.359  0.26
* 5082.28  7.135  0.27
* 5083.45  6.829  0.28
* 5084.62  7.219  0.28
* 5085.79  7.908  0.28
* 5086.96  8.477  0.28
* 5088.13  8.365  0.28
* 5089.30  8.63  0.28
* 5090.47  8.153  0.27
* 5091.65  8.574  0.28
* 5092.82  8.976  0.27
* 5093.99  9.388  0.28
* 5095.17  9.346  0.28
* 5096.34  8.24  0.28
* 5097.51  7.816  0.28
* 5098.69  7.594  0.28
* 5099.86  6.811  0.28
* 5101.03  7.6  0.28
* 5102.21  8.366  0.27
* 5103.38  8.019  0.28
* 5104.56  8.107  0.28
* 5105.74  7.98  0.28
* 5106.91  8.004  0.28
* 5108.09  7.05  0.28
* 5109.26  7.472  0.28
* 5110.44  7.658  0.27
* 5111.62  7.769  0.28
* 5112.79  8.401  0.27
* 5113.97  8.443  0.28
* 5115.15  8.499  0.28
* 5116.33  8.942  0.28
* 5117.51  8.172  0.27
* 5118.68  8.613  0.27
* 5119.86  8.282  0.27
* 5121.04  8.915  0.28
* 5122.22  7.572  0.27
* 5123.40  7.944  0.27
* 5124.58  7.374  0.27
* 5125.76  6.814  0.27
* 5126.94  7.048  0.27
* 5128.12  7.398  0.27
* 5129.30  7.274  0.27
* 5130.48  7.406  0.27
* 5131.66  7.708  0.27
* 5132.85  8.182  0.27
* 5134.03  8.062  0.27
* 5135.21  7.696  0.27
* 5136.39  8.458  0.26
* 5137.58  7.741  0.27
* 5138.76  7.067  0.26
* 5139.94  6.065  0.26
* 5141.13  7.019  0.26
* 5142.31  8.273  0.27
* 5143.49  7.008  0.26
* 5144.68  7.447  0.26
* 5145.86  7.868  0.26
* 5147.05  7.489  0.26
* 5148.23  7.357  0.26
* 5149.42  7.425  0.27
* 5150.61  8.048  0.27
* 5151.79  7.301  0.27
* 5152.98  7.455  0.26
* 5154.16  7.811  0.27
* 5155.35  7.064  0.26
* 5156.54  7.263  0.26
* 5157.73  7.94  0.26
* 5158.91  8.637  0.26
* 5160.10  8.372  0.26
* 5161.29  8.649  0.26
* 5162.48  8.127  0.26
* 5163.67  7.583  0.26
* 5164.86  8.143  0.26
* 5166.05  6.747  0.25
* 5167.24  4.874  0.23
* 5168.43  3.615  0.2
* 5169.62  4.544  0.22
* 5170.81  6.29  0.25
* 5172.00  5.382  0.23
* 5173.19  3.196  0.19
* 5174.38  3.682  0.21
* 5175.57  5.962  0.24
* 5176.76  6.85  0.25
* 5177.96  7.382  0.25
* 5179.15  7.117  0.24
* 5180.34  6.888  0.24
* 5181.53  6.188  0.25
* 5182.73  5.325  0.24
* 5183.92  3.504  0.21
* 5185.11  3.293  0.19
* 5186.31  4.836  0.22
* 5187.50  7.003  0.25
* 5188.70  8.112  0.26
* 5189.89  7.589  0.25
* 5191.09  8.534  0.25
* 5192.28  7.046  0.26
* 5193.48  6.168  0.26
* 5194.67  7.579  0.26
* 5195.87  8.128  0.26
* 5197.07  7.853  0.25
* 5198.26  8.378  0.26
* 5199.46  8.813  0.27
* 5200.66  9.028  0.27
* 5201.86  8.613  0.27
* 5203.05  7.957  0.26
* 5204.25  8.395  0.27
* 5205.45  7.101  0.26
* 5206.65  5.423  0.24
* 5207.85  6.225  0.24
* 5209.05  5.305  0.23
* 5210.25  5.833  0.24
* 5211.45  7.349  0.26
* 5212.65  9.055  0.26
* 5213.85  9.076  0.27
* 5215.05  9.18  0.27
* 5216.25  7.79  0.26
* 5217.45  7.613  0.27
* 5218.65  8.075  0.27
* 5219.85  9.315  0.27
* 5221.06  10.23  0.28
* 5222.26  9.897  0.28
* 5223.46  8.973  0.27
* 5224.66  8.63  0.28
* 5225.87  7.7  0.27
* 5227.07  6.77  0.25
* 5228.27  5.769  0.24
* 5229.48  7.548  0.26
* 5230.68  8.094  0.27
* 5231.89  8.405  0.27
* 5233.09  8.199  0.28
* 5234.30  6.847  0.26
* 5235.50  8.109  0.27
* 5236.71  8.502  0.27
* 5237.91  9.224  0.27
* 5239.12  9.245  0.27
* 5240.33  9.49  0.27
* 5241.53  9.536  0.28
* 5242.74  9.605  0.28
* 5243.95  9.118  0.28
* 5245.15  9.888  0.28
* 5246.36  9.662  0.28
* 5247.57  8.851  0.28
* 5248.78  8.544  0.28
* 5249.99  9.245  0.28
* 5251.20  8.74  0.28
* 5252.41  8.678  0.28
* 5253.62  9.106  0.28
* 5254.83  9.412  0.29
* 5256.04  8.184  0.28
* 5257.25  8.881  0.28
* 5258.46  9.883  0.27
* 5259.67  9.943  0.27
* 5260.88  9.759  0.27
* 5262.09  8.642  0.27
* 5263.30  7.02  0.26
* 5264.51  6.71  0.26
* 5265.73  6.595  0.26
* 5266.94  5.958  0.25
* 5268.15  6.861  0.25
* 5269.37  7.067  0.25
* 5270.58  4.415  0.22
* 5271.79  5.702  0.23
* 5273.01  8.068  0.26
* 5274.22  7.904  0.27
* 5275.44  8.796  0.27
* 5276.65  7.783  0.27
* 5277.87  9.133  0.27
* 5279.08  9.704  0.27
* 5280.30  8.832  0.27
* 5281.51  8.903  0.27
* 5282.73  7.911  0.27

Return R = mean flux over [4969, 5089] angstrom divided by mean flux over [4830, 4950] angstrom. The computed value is 1.0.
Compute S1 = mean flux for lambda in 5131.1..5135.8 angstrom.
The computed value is 7.91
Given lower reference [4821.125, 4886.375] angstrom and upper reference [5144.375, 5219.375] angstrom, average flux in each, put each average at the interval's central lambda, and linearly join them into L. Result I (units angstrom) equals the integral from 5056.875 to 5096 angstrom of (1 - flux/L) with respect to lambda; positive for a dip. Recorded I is -3.5 angstrom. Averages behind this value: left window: 8.55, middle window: 8.2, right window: 7.03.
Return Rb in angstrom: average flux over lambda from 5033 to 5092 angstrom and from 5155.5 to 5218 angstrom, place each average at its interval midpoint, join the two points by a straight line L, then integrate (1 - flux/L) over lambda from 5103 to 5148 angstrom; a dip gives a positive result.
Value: -1.56 angstrom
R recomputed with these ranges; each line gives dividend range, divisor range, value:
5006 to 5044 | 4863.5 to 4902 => 0.94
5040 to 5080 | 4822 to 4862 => 0.94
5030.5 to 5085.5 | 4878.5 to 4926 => 0.98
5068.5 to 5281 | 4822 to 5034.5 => 0.92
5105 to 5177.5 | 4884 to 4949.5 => 0.87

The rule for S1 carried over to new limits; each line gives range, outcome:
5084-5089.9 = 8.12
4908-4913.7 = 8.21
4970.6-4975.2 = 8.65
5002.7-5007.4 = 7.58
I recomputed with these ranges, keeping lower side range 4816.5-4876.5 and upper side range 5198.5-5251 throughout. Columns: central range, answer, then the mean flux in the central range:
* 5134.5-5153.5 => 1.98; 7.49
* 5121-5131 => 1.10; 7.45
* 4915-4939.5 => 0.95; 8.21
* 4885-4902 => 0.17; 8.48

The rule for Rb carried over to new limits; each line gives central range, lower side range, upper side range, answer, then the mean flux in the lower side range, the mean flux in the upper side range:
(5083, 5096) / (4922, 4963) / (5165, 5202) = -2.0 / 8.53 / 6.4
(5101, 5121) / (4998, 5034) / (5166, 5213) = -2.6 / 7.97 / 6.52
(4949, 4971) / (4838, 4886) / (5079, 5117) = -0.9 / 8.47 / 7.98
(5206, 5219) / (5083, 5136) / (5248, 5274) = 1.0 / 7.99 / 7.98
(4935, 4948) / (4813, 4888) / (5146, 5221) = -0.5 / 8.64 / 7.07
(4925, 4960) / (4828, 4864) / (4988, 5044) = -1.1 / 8.6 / 8.04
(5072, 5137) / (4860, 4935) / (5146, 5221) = -4.5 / 8.3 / 7.07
